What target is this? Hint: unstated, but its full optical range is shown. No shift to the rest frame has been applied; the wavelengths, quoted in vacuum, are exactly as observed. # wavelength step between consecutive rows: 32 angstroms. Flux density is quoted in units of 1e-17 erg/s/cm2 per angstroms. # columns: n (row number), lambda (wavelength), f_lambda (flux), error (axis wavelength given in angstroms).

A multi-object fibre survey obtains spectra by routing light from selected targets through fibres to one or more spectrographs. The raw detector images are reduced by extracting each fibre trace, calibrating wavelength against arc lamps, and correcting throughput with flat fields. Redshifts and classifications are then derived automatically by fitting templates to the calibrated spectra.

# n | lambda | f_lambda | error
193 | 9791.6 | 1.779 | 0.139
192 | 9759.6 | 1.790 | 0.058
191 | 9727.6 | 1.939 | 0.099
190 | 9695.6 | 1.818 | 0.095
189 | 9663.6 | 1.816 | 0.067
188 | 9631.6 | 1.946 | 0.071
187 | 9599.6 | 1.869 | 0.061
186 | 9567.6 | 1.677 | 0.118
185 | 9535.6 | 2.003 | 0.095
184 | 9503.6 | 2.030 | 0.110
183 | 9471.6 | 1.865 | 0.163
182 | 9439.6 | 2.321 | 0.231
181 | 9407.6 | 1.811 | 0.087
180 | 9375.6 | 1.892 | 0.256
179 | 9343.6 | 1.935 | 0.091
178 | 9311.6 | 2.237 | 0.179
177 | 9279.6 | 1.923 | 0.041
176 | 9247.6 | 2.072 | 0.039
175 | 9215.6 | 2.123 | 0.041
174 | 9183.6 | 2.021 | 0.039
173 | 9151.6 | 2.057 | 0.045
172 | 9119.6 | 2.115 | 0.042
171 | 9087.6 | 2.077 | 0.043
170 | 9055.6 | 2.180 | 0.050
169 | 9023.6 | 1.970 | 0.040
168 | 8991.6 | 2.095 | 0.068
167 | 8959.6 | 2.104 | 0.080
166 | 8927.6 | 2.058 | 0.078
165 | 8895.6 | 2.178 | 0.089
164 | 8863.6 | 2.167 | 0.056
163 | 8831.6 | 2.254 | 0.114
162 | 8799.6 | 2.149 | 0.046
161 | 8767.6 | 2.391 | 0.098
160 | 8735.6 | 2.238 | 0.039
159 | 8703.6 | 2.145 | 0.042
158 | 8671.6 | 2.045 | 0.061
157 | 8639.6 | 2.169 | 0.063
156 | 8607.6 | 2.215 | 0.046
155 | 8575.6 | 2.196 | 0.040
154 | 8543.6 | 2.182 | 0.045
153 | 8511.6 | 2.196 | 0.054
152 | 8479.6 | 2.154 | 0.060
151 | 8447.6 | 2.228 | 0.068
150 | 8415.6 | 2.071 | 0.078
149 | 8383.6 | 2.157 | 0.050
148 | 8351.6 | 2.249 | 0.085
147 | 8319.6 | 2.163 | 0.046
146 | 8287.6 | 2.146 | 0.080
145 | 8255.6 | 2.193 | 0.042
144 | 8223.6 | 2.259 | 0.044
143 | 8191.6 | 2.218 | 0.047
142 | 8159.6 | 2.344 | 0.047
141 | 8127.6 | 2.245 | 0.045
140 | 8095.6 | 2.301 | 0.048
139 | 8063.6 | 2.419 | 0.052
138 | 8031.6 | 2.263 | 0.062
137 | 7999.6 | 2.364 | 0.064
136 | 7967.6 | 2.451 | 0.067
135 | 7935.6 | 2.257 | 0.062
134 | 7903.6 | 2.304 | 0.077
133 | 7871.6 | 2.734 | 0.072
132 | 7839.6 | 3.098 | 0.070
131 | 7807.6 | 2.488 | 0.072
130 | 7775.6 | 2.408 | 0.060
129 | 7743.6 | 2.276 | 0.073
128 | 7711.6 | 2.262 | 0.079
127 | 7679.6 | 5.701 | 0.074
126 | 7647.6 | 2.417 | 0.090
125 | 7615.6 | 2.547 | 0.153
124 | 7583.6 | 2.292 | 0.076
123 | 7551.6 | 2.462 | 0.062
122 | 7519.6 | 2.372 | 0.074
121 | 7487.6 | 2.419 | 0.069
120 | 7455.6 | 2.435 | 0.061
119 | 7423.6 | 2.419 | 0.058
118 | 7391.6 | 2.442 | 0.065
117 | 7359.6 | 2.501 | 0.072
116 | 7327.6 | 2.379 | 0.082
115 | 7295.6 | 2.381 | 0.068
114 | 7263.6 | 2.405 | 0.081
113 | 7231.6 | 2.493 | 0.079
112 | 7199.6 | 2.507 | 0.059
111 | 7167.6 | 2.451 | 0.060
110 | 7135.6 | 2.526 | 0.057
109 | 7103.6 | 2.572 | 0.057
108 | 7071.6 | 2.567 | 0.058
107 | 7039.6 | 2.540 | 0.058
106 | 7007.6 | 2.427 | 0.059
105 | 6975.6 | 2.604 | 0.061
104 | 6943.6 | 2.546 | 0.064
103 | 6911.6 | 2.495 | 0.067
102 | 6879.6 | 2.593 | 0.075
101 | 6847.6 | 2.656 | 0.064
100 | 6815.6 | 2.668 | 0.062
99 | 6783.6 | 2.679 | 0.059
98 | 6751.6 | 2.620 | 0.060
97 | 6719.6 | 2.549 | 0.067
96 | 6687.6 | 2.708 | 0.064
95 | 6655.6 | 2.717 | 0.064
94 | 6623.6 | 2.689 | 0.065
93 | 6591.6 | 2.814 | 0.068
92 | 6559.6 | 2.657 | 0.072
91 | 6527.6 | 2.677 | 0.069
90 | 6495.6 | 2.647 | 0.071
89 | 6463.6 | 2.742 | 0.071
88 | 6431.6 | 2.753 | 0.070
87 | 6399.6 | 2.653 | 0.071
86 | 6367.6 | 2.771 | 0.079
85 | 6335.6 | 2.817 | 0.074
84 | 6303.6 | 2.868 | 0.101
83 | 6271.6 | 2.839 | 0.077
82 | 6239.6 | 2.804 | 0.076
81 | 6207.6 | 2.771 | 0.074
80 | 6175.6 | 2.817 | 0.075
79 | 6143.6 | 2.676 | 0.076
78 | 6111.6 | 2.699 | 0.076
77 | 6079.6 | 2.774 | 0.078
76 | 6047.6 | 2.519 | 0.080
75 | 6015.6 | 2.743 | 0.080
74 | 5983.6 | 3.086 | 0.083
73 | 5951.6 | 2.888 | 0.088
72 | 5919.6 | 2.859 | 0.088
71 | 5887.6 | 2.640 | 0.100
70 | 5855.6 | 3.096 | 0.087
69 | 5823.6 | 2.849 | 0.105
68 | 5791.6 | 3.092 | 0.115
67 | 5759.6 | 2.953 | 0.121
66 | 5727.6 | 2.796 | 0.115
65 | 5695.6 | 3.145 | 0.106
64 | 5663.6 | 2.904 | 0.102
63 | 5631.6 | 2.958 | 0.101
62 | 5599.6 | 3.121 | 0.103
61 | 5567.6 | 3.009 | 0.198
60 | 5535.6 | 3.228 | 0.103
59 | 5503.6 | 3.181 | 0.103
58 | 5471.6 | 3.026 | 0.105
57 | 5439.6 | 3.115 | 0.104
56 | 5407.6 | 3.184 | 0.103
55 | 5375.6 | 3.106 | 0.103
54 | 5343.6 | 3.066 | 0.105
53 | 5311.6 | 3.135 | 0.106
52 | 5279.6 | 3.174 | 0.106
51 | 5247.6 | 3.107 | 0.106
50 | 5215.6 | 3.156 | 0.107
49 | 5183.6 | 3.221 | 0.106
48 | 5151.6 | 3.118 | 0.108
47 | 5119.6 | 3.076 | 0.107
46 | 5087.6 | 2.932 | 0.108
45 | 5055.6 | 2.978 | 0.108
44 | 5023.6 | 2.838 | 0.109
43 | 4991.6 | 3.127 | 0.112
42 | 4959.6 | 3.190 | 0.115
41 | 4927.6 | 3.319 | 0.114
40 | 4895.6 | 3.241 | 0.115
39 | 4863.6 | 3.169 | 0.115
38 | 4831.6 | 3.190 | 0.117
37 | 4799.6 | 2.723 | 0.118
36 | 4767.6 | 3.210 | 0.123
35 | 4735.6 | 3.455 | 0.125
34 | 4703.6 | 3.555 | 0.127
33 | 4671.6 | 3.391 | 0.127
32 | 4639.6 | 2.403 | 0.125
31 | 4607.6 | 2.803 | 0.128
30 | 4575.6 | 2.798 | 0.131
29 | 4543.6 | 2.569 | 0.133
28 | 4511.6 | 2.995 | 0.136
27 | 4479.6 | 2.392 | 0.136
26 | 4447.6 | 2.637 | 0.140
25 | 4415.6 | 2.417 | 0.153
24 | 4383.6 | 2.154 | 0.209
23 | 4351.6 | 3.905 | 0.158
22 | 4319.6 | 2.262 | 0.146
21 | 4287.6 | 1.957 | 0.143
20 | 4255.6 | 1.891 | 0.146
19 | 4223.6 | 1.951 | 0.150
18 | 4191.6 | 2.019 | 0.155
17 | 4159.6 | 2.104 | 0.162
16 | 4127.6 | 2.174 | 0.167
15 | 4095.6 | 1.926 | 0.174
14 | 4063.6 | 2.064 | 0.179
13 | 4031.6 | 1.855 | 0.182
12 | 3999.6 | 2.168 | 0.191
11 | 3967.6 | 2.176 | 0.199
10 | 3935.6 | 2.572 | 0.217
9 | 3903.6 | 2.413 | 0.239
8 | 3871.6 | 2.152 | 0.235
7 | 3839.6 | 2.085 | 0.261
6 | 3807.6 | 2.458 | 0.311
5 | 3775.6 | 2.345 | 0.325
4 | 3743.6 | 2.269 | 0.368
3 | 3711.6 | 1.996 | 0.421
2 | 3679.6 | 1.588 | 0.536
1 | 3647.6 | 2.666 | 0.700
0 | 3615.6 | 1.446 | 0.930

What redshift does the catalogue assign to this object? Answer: 0.168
